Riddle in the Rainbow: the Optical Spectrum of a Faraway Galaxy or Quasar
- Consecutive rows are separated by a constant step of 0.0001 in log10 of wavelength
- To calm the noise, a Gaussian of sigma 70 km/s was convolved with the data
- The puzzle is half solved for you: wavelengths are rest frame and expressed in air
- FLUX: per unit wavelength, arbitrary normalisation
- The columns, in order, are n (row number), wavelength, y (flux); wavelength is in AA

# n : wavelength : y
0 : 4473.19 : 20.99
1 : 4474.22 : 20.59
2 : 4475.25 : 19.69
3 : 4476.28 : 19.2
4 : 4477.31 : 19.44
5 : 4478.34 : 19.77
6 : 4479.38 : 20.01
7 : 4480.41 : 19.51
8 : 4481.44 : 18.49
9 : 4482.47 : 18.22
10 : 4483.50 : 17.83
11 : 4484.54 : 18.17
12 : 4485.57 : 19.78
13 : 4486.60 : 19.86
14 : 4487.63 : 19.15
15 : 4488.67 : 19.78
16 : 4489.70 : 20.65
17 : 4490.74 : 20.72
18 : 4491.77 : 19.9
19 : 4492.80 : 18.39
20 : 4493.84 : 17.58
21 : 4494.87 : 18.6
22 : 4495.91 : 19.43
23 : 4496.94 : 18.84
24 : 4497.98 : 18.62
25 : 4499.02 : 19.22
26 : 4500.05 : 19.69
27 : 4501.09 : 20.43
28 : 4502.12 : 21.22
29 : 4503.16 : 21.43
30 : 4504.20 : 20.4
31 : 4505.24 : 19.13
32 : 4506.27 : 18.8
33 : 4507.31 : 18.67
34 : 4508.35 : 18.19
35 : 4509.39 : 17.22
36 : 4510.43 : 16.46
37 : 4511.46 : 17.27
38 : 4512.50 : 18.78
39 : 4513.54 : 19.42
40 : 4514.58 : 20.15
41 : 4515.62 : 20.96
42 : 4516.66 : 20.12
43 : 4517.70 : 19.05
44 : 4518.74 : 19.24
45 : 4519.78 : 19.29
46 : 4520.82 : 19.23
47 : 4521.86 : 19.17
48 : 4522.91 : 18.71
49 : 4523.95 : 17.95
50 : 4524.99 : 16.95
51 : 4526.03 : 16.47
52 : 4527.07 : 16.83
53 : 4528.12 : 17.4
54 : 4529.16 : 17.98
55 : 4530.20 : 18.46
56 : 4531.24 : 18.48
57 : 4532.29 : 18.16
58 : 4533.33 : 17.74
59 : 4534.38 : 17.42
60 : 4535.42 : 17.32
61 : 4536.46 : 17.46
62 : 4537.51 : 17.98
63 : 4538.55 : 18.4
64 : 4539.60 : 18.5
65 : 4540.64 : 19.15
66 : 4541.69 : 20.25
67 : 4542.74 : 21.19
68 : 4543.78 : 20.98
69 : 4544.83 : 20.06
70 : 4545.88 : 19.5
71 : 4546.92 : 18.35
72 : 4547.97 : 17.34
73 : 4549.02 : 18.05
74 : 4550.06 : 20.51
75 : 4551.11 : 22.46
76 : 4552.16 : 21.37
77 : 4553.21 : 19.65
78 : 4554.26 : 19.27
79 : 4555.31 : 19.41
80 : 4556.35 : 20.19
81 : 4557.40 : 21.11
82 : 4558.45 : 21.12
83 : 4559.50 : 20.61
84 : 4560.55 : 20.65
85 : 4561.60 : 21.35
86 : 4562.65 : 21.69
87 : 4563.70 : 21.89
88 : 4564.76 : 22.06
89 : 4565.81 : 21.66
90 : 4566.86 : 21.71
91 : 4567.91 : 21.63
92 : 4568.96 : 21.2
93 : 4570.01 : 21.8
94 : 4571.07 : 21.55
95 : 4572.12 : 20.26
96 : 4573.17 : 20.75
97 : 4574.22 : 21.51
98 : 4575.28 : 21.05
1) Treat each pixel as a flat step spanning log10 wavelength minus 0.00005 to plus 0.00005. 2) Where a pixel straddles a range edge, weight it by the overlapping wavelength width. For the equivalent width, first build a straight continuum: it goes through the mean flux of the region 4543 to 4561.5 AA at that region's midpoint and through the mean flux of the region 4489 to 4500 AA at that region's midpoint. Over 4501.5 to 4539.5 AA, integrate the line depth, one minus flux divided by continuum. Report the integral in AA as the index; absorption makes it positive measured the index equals 2.05 AA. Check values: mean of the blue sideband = 19.2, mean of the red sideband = 20.1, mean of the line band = 18.6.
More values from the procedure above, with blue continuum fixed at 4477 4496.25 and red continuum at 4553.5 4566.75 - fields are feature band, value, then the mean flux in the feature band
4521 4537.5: 2.0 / 17.8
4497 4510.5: 0.2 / 19.3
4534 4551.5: 1.2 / 19.1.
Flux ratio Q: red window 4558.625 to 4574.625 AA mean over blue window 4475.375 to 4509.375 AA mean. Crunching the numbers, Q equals 1.1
